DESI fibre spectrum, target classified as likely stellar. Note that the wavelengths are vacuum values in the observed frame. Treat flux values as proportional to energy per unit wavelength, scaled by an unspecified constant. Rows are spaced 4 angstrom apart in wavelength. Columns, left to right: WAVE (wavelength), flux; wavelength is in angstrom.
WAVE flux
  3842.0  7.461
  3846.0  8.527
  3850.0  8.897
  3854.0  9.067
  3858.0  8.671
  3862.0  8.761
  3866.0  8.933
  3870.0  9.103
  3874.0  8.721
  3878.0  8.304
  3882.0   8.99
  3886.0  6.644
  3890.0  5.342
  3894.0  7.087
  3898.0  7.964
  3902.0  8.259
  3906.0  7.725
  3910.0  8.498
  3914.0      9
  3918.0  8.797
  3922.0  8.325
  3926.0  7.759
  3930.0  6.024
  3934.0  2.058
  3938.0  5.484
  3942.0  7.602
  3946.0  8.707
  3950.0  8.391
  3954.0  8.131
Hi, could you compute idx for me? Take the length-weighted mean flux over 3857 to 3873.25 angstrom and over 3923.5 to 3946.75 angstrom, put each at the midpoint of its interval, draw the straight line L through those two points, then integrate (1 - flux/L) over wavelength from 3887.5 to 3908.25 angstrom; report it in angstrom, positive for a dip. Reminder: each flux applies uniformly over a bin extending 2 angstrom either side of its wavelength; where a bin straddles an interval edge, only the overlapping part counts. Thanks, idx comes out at 0.8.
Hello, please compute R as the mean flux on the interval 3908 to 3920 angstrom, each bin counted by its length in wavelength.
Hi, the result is 8.77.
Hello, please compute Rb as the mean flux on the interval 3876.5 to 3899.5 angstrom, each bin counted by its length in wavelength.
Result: 7.36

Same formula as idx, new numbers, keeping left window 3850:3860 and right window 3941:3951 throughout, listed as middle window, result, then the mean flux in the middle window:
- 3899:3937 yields 5.1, 7.35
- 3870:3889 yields 1.3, 8.11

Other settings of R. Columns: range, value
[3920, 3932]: 7.37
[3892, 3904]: 7.77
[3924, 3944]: 5.79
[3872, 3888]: 8.16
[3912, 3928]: 8.47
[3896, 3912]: 8.11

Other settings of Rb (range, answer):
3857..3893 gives 8.12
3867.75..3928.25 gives 8.03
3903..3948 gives 7.29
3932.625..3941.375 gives 4.5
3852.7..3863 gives 8.82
